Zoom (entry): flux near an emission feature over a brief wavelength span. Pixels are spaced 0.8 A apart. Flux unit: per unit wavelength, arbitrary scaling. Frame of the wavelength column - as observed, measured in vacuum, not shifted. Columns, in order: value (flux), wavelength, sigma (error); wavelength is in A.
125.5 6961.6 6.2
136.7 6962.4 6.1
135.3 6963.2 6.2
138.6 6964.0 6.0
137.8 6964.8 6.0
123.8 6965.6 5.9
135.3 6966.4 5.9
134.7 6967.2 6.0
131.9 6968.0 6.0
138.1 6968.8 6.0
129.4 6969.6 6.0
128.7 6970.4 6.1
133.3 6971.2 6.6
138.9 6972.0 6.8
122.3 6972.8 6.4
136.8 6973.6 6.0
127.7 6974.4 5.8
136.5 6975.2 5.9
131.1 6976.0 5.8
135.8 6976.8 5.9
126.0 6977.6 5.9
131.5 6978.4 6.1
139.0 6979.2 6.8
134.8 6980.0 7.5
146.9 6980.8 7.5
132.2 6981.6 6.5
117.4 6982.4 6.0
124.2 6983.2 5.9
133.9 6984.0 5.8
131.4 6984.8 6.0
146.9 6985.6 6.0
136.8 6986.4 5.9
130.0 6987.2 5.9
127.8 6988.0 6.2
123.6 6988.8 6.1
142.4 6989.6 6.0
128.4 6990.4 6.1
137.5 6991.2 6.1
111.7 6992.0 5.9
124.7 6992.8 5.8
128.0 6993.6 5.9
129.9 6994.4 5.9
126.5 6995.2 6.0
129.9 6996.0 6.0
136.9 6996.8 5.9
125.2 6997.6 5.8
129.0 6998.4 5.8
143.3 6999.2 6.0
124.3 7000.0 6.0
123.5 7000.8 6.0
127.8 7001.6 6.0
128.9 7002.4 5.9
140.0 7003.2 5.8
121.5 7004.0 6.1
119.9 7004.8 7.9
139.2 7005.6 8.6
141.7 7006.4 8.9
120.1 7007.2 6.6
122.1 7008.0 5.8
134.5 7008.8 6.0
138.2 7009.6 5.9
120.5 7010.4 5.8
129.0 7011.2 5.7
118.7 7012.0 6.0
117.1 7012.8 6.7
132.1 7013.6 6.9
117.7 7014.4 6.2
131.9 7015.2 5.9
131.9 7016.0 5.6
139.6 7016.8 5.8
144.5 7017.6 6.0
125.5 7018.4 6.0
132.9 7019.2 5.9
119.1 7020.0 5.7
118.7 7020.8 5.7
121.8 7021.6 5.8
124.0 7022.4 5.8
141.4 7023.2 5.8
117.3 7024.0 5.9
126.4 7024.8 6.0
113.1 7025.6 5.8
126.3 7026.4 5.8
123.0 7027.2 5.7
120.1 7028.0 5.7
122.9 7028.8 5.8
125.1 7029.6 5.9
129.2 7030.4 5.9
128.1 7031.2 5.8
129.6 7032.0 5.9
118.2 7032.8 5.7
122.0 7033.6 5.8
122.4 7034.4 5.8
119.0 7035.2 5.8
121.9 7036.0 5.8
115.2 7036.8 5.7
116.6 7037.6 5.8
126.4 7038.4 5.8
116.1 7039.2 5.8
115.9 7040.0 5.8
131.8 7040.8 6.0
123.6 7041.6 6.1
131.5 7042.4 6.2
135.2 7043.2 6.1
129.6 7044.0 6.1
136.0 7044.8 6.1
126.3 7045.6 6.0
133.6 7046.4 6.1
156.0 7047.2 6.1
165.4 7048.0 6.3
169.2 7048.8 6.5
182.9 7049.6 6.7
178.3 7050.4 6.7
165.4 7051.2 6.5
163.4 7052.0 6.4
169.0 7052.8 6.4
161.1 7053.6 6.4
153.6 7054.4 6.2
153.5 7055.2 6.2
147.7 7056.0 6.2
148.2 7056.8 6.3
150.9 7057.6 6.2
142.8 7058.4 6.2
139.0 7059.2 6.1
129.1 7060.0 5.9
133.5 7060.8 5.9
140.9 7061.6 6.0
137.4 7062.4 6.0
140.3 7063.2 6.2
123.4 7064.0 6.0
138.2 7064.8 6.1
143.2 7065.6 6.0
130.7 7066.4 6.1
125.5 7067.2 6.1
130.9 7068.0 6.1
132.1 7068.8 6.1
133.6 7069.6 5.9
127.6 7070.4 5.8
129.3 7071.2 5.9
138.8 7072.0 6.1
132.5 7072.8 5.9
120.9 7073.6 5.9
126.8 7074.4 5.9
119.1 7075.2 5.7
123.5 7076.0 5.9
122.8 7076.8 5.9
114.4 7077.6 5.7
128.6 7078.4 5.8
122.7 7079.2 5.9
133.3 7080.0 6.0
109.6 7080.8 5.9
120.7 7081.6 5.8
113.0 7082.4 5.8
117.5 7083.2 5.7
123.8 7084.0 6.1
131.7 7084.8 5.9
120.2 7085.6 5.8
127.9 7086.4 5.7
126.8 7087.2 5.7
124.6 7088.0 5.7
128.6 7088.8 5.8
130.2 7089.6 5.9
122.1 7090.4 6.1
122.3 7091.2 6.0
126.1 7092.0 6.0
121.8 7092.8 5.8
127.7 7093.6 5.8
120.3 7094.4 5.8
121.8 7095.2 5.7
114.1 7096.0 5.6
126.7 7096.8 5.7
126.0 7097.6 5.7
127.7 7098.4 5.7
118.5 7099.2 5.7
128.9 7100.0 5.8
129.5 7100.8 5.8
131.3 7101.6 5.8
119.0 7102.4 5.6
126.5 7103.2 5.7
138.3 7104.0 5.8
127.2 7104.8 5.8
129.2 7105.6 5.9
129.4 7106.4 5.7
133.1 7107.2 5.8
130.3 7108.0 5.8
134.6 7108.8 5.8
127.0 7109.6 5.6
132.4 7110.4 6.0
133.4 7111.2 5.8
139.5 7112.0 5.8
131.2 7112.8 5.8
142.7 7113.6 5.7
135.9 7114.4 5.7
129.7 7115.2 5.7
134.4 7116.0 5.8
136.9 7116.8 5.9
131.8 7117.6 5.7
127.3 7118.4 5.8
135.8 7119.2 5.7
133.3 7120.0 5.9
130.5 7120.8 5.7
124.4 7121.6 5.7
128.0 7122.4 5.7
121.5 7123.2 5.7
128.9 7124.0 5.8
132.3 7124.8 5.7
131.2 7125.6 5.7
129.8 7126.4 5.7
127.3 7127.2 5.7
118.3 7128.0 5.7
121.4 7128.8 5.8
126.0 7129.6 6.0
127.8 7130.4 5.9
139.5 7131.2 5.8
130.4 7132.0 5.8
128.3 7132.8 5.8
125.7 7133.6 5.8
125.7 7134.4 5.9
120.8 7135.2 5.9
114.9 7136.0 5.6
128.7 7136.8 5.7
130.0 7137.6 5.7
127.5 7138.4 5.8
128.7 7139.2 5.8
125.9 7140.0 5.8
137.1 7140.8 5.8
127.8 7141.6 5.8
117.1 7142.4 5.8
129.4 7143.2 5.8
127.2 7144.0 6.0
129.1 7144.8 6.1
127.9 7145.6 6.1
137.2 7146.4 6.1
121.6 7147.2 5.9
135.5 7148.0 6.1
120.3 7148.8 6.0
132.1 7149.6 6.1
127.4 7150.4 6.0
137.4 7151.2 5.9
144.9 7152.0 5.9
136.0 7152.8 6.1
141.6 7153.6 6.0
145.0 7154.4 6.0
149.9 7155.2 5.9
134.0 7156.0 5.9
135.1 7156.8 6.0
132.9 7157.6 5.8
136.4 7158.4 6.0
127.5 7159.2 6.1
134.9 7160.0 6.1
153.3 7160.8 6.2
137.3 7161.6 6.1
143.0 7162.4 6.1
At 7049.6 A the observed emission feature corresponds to H-beta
